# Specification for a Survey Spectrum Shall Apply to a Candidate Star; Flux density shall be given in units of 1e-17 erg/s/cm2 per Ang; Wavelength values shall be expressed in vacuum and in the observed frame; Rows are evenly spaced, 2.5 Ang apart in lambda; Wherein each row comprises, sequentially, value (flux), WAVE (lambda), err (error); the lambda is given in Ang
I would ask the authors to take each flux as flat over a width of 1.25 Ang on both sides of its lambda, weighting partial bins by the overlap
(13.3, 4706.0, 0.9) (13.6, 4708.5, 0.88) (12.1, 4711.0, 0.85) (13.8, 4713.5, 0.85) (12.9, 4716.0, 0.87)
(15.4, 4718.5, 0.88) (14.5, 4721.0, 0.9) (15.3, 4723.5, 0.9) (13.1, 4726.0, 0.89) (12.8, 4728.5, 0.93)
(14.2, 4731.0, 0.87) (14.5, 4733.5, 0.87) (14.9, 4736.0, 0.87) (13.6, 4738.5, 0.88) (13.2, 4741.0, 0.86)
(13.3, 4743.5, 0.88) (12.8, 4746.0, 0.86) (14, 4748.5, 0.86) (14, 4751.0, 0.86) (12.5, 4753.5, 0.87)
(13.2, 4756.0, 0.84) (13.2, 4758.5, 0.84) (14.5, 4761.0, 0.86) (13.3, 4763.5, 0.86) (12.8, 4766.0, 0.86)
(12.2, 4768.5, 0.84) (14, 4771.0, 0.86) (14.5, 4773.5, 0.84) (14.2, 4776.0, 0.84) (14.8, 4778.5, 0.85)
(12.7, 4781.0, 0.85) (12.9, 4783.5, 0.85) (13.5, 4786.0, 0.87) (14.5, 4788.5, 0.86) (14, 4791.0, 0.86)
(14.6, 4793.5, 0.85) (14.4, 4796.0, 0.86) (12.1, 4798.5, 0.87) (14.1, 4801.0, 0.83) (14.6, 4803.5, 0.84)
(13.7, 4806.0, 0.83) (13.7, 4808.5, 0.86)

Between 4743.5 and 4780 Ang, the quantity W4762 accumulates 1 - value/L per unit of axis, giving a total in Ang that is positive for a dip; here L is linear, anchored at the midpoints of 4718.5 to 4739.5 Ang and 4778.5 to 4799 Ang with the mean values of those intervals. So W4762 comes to 1.0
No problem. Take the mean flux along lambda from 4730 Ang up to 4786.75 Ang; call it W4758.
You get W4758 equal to 13.6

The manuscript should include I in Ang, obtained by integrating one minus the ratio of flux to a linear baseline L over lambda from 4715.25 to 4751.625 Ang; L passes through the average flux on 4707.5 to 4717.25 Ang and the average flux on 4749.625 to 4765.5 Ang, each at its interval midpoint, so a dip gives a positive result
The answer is -1.8 Ang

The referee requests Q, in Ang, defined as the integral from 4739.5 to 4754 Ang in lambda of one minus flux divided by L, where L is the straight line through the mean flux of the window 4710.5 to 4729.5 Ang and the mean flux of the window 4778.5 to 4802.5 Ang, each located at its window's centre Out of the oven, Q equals 0.5 Ang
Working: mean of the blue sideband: 13.8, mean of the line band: 13.3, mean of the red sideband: 13.7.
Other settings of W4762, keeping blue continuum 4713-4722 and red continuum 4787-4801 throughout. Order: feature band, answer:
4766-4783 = 0.4 Ang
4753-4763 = 0.4 Ang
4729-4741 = 0.0 Ang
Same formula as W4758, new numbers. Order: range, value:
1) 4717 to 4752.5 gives 14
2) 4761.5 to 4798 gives 13.7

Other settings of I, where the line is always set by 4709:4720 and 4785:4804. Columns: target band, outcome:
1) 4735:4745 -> 0.0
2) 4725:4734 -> 0.0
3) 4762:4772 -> 0.5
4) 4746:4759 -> 0.4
